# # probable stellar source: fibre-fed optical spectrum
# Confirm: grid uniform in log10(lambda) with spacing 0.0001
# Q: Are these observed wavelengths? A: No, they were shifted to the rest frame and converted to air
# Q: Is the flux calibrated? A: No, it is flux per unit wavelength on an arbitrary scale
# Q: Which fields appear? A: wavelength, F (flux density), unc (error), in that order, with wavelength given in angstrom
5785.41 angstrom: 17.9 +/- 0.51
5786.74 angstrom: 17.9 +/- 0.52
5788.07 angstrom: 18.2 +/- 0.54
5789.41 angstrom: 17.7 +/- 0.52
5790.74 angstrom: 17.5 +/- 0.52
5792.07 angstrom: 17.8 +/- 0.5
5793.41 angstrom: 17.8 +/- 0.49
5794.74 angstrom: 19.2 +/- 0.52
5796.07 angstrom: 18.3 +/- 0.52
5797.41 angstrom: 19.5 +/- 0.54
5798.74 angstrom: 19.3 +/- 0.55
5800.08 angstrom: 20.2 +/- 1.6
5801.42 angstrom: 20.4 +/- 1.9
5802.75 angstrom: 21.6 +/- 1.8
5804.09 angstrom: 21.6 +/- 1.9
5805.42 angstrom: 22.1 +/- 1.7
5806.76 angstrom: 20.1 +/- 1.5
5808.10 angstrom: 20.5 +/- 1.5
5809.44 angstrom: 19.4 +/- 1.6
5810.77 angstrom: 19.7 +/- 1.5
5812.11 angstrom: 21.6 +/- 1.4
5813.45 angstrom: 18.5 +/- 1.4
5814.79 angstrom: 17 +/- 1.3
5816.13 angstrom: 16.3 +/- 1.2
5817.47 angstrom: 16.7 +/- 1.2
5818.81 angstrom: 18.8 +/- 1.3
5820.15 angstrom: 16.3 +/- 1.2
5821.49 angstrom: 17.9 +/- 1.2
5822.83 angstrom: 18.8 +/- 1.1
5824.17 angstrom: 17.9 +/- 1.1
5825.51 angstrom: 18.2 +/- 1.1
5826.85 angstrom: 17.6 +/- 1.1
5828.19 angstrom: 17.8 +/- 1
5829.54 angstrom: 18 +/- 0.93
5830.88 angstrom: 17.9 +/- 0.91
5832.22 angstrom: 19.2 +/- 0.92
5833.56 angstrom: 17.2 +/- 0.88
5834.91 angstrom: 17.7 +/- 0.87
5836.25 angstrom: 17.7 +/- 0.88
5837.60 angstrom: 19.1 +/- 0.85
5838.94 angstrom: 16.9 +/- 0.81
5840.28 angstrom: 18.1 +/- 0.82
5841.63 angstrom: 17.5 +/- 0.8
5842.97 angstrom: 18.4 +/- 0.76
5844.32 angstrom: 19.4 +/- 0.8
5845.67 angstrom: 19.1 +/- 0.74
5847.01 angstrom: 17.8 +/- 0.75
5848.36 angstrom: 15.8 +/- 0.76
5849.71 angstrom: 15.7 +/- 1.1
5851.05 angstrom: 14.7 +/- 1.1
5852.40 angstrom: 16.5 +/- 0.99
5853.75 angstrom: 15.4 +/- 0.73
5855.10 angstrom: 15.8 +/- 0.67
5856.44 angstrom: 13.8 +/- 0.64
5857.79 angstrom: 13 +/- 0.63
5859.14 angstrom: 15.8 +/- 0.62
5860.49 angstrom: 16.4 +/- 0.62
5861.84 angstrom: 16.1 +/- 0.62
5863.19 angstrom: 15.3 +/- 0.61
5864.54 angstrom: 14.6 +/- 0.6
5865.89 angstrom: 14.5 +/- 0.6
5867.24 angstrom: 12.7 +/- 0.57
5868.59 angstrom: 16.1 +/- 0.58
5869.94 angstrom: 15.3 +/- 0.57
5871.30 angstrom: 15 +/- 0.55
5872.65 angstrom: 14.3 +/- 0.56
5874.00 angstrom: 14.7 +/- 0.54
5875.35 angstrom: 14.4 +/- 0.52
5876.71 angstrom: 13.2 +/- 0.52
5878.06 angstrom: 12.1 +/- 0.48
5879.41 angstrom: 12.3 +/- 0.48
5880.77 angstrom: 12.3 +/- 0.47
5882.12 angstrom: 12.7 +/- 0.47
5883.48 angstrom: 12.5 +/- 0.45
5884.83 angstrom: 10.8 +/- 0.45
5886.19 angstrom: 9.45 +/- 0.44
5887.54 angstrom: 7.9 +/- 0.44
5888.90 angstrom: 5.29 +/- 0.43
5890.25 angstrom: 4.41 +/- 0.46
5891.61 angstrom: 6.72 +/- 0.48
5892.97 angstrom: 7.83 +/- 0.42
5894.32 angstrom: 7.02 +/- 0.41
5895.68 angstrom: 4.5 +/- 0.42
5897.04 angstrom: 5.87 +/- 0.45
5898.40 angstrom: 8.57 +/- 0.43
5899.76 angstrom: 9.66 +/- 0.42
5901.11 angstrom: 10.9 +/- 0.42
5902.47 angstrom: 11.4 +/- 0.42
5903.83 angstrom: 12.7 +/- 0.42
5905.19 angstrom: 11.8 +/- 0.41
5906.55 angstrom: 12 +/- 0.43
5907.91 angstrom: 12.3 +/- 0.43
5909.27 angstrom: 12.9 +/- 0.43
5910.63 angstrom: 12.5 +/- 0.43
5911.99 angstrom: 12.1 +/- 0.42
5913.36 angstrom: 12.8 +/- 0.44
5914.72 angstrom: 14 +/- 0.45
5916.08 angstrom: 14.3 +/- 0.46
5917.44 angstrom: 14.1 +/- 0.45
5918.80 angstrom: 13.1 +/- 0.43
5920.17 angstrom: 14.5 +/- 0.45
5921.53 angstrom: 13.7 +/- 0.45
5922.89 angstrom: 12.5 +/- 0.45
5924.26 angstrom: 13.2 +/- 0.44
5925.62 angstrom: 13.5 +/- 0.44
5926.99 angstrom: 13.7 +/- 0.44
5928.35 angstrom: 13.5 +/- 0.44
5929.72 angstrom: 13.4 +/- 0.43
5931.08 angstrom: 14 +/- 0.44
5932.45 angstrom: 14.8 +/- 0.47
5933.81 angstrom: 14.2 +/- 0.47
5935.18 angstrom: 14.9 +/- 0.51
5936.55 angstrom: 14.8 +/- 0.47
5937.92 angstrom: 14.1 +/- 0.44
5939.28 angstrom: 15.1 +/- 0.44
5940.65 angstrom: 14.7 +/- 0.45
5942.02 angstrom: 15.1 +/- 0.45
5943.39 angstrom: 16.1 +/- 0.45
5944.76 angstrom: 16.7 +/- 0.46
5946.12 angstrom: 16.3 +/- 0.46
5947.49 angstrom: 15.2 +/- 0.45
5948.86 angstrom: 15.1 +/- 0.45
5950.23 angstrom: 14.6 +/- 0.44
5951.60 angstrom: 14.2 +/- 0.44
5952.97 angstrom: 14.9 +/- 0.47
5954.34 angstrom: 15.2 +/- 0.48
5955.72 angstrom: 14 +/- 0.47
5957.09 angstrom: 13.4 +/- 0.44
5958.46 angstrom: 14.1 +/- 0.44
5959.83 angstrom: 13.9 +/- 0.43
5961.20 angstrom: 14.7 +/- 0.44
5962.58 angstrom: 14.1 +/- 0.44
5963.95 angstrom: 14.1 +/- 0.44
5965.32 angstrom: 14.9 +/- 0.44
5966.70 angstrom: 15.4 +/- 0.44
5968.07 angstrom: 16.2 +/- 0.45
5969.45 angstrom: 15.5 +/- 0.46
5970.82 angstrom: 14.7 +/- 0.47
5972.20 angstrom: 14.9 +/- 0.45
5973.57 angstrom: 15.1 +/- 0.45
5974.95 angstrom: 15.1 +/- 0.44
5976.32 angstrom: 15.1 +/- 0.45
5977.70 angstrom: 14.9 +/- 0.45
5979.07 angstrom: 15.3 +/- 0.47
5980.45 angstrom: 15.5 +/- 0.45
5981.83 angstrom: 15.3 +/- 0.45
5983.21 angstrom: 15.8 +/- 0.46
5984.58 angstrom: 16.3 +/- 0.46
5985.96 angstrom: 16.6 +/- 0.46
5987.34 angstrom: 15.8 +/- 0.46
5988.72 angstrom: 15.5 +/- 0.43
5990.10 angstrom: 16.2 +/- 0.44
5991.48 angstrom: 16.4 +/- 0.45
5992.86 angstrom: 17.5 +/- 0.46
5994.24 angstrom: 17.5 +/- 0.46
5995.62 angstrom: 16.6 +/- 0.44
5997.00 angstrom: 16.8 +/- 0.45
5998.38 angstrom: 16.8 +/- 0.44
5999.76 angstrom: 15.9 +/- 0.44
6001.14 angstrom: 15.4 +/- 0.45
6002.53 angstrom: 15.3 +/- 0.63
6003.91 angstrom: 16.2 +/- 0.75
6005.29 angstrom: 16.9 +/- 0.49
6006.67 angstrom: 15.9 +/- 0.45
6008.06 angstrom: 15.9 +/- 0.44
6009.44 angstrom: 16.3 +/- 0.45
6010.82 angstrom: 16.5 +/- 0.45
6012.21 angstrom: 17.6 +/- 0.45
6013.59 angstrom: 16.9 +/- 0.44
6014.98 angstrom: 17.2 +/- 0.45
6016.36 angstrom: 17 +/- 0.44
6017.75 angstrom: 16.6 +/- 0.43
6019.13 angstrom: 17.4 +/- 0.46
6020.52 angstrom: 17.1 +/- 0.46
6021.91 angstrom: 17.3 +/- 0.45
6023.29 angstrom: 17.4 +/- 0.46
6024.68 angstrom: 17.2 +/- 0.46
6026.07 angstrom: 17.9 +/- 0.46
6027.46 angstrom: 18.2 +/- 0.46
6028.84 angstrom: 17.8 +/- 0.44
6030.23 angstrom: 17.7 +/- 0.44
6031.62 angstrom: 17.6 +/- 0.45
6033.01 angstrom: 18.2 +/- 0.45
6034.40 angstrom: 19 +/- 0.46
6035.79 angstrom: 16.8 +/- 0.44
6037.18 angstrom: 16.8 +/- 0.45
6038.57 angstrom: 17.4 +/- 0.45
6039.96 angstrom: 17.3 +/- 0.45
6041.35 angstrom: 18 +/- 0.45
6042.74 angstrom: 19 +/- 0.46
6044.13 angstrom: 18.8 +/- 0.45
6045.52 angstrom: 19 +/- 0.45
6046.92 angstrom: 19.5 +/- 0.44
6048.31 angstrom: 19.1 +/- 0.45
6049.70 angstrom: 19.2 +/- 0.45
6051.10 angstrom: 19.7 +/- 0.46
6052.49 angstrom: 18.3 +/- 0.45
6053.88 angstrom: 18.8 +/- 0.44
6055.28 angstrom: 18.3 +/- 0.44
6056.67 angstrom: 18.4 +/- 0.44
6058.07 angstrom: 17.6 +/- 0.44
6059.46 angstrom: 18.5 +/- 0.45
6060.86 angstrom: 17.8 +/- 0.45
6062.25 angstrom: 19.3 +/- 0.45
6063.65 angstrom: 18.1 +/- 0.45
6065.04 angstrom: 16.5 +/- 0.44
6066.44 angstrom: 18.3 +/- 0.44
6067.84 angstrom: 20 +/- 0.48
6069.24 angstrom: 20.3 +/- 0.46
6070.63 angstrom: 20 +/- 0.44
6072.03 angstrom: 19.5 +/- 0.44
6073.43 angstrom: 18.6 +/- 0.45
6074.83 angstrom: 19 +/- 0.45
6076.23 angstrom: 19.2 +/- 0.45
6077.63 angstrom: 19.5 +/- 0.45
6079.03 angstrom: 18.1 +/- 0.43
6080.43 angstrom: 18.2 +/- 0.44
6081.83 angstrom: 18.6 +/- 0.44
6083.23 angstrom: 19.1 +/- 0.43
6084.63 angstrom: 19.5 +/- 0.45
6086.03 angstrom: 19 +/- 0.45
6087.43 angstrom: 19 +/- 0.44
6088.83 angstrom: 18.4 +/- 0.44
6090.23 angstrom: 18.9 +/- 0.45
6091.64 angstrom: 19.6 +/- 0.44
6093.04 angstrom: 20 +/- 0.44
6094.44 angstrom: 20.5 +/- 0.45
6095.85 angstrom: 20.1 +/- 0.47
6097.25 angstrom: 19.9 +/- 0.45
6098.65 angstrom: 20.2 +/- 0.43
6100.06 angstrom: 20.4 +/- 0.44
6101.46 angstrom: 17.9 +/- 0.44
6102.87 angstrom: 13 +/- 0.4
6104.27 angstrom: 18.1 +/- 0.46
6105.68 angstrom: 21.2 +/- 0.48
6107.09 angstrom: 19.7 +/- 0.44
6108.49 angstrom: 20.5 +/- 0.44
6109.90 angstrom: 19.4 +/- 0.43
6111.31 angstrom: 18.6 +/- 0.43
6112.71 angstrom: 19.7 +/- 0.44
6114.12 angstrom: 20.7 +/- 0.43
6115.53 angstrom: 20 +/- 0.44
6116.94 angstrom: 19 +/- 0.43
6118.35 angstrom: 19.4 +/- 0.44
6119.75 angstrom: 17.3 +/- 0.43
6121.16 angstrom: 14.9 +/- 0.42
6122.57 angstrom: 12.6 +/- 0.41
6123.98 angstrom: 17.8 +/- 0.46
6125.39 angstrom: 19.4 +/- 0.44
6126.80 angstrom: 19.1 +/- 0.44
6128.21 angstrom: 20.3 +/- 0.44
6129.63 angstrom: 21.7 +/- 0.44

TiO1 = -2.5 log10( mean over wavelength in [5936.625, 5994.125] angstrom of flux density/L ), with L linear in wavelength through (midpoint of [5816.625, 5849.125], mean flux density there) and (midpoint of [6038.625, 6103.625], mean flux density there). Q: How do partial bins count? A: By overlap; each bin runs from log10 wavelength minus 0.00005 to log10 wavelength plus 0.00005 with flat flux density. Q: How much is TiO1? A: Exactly 0.21 mag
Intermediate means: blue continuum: 17.9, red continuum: 18.8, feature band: 15.2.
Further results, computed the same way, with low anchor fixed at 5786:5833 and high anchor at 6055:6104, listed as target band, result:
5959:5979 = 0.25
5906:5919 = 0.40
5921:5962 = 0.29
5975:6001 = 0.17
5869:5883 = 0.35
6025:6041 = 0.07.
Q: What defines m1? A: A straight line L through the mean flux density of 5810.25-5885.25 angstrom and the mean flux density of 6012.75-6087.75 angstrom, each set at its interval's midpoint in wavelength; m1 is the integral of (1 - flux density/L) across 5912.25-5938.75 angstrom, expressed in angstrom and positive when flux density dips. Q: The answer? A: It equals 5.0 angstrom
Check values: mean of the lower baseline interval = 16.2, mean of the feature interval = 13.8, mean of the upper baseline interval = 18.3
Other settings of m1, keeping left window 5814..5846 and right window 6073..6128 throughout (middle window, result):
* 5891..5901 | 5.93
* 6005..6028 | 1.90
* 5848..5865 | 2.53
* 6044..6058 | -0.14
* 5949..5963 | 3.04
